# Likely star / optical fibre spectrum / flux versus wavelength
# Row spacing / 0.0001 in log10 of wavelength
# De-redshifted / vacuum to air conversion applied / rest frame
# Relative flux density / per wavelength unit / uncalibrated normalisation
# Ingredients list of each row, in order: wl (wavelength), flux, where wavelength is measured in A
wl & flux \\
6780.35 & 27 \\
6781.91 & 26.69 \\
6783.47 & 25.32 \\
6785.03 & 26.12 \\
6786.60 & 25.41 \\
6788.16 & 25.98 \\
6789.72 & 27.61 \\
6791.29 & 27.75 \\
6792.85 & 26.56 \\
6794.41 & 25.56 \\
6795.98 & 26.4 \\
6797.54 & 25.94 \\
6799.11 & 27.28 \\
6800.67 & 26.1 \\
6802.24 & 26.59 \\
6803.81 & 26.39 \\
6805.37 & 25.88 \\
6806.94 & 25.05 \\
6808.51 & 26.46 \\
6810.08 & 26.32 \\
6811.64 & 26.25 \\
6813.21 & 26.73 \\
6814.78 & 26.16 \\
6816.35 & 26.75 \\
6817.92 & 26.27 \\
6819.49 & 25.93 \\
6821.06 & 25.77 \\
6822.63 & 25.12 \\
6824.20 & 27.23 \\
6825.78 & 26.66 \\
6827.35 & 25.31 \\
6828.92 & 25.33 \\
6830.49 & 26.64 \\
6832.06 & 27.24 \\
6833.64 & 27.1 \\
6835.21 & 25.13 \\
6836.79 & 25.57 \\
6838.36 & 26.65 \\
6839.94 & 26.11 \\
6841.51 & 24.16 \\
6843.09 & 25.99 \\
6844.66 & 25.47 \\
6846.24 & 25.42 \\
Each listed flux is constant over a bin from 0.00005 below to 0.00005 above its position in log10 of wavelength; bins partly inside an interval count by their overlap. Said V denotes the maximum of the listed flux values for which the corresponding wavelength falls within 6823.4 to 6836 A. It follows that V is 27.24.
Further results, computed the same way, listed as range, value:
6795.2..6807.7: 27.28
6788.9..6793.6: 27.75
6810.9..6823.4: 26.75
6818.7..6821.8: 25.93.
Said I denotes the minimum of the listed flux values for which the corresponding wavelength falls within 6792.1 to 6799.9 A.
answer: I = 25.56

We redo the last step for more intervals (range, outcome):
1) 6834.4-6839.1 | 25.13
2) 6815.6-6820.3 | 25.93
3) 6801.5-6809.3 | 25.05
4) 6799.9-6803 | 26.1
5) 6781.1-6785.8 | 25.32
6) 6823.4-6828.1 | 25.31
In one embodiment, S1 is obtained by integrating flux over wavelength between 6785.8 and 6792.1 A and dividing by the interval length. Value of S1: 26.7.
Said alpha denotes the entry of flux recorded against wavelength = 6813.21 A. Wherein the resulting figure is 26.73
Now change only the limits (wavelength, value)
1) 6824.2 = 27.23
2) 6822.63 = 25.12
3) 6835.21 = 25.13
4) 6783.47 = 25.32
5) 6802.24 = 26.59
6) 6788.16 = 25.98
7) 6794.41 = 25.56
